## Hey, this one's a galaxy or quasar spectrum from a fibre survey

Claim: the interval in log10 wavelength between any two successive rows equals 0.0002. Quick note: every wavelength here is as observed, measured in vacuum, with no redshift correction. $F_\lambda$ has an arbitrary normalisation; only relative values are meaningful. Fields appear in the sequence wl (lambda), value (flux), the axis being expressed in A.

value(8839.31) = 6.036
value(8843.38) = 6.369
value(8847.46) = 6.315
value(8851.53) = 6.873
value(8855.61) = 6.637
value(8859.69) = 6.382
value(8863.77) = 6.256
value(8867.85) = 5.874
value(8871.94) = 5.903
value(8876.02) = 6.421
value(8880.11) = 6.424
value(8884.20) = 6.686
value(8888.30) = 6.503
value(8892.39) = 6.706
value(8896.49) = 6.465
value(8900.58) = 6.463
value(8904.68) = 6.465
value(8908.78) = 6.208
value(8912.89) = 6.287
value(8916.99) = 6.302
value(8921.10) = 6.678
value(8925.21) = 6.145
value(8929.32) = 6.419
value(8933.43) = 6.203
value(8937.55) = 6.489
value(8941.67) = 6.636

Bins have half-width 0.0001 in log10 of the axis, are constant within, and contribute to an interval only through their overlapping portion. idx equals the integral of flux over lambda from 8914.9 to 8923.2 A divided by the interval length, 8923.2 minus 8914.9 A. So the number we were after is 6.49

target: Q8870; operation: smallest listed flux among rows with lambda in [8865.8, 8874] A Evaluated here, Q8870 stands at 5.874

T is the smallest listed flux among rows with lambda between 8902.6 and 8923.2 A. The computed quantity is 6.208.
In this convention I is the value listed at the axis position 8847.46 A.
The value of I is 6.315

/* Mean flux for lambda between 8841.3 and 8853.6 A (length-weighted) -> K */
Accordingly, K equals 6.52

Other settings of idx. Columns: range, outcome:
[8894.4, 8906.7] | 6.47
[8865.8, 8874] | 5.89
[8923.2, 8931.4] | 6.29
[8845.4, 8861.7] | 6.55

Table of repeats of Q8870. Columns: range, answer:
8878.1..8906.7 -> 6.424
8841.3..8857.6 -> 6.315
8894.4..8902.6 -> 6.463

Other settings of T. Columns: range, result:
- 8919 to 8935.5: 6.145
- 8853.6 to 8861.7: 6.382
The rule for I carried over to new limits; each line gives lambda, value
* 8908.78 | 6.208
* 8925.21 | 6.145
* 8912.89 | 6.287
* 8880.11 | 6.424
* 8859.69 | 6.382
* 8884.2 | 6.686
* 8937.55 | 6.489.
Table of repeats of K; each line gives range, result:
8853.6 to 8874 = 6.21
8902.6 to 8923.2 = 6.39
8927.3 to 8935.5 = 6.31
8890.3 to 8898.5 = 6.59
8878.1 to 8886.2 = 6.56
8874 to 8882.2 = 6.42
